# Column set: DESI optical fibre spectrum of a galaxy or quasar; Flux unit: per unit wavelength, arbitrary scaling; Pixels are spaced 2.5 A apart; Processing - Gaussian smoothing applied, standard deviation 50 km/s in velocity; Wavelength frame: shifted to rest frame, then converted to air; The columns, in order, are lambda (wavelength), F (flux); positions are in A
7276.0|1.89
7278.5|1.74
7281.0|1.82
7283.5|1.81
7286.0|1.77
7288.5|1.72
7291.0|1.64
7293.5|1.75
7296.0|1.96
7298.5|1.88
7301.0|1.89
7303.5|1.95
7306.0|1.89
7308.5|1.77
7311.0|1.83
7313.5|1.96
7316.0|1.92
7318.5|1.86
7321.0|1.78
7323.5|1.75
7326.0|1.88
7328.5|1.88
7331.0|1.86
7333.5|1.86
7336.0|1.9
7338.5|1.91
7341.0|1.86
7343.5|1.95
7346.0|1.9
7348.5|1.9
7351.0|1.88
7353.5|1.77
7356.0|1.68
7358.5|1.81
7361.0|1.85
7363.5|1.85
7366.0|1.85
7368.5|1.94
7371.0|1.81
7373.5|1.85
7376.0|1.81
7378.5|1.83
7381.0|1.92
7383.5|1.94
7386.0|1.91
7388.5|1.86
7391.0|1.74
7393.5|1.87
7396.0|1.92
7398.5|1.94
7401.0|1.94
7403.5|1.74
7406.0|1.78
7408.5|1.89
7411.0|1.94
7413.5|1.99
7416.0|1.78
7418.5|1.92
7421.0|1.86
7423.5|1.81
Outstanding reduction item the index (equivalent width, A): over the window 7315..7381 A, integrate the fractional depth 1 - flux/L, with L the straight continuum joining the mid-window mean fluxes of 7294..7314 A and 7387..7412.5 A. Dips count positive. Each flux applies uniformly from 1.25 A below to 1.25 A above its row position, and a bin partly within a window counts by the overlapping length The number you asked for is 0.8 A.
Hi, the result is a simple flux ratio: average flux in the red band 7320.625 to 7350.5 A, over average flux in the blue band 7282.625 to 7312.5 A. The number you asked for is 1.03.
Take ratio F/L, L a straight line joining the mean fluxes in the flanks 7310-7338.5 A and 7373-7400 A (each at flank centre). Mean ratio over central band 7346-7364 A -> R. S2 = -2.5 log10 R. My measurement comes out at 0.03 mag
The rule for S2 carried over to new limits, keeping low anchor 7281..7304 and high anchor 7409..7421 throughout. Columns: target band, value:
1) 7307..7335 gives -0.009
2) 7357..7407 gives 0.012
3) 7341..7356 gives -0.004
